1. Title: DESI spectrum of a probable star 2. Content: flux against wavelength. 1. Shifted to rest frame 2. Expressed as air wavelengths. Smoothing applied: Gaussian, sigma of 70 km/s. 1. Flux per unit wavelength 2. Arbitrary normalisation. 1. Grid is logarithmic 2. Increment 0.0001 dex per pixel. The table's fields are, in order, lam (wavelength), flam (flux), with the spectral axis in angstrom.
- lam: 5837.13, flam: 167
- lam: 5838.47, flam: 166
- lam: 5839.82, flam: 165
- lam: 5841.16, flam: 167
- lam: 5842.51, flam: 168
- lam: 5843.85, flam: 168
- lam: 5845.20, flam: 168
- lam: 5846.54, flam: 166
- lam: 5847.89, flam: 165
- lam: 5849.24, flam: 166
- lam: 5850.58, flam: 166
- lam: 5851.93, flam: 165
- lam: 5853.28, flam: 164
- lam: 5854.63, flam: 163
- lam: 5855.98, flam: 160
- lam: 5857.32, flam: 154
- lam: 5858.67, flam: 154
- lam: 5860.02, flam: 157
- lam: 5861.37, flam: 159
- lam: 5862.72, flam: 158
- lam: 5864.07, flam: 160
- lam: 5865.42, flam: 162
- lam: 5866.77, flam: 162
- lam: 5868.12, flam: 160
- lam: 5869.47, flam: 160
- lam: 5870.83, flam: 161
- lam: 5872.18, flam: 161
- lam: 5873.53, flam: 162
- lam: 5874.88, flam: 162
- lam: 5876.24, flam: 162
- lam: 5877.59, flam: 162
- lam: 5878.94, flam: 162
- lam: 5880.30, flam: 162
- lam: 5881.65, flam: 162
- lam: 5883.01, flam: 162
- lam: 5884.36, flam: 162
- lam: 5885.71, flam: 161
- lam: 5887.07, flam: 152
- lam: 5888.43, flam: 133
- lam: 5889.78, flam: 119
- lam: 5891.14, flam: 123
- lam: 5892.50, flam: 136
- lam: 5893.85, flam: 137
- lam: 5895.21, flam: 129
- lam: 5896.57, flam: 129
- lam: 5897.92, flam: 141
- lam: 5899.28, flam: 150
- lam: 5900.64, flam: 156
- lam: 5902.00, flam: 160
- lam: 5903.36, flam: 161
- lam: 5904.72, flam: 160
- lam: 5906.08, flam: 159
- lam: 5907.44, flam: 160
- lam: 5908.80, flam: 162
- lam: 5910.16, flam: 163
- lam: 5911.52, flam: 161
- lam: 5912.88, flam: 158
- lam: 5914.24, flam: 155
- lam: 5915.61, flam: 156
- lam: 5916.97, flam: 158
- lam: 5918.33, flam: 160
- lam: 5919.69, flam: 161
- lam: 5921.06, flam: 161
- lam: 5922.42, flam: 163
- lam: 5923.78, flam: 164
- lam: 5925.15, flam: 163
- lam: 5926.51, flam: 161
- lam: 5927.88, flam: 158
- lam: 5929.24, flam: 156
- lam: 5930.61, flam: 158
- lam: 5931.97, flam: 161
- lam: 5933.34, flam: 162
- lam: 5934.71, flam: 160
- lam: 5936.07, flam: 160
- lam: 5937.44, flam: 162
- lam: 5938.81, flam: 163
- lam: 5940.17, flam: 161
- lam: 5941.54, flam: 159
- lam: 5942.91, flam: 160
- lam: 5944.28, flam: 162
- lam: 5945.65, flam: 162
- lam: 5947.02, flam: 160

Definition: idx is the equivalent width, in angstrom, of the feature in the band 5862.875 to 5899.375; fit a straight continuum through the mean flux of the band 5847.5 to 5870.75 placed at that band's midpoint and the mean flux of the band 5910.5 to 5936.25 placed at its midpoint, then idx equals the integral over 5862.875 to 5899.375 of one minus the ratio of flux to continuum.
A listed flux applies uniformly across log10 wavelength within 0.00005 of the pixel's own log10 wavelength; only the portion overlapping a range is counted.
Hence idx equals 2.0 angstrom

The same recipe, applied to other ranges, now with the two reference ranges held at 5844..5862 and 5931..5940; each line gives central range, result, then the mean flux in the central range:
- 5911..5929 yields 0.2 angstrom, 160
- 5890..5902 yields 1.7 angstrom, 138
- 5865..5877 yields 0.1 angstrom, 161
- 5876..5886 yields 0.0 angstrom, 162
